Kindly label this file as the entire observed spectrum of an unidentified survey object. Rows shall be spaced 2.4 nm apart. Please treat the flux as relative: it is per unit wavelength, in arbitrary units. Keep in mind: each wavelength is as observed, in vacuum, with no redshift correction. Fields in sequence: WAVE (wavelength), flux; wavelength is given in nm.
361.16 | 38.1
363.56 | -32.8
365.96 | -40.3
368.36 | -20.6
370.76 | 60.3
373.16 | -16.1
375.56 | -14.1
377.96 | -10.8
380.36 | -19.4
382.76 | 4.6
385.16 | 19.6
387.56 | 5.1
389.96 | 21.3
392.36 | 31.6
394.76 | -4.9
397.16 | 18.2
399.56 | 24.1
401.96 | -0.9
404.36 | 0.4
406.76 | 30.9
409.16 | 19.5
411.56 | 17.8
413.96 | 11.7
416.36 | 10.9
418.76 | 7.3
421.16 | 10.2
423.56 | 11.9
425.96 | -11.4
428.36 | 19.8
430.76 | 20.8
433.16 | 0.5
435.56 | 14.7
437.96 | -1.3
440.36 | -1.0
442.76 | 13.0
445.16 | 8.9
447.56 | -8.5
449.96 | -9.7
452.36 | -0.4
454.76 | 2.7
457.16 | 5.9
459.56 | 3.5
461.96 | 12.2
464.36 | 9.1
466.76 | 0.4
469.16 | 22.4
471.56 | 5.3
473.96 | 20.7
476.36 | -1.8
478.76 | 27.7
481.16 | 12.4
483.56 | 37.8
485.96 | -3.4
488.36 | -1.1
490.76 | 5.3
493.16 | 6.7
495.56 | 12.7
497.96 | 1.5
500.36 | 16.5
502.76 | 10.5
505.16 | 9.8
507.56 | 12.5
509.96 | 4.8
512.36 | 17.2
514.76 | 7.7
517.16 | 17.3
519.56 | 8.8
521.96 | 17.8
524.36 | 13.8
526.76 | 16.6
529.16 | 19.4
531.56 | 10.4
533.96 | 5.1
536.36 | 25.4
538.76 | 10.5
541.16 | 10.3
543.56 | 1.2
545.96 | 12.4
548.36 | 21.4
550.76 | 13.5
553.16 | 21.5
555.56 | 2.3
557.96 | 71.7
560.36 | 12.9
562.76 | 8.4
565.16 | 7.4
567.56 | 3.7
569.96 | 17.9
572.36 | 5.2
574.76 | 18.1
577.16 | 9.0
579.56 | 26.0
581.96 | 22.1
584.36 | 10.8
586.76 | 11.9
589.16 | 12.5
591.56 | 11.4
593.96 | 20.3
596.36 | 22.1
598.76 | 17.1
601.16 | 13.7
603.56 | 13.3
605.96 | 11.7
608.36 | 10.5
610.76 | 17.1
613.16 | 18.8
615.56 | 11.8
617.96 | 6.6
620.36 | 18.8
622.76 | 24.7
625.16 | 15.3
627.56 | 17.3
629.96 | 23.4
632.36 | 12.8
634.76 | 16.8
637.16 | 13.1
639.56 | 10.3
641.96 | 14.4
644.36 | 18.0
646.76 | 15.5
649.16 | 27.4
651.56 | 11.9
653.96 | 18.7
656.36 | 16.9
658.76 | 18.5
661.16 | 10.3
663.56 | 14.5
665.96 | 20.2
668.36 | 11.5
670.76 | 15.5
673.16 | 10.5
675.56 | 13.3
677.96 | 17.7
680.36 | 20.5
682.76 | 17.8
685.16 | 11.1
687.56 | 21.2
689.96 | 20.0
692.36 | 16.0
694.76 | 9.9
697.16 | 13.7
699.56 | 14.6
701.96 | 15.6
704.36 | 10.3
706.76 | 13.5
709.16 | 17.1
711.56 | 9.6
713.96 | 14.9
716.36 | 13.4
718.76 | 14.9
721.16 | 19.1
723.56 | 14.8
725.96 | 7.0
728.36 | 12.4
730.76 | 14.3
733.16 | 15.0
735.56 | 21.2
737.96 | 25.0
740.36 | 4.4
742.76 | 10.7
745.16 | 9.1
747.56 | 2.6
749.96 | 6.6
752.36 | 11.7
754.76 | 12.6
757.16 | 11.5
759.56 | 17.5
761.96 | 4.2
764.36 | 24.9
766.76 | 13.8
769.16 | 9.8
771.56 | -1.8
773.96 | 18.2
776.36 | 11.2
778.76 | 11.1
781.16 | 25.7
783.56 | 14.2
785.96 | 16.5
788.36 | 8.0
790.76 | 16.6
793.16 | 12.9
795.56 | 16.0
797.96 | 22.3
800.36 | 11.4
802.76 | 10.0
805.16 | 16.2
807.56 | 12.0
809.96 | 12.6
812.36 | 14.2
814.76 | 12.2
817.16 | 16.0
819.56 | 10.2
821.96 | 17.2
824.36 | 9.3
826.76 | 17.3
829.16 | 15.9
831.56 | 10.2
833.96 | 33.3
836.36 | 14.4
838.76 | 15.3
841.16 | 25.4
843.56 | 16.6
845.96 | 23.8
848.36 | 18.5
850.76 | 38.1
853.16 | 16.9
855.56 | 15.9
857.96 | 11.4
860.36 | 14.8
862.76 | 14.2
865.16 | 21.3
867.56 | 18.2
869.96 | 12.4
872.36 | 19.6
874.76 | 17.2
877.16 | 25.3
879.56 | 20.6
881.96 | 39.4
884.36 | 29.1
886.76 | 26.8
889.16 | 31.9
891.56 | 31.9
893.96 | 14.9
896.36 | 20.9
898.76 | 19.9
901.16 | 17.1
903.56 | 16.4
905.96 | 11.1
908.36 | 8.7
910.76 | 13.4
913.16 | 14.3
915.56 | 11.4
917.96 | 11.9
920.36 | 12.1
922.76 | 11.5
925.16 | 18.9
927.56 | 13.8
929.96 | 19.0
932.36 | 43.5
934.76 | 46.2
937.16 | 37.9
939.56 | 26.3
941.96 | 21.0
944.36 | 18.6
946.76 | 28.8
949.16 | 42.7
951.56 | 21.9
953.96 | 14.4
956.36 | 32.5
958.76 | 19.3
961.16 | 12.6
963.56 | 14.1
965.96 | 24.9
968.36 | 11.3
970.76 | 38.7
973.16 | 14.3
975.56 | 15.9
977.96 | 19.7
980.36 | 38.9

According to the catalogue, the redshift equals 0.30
